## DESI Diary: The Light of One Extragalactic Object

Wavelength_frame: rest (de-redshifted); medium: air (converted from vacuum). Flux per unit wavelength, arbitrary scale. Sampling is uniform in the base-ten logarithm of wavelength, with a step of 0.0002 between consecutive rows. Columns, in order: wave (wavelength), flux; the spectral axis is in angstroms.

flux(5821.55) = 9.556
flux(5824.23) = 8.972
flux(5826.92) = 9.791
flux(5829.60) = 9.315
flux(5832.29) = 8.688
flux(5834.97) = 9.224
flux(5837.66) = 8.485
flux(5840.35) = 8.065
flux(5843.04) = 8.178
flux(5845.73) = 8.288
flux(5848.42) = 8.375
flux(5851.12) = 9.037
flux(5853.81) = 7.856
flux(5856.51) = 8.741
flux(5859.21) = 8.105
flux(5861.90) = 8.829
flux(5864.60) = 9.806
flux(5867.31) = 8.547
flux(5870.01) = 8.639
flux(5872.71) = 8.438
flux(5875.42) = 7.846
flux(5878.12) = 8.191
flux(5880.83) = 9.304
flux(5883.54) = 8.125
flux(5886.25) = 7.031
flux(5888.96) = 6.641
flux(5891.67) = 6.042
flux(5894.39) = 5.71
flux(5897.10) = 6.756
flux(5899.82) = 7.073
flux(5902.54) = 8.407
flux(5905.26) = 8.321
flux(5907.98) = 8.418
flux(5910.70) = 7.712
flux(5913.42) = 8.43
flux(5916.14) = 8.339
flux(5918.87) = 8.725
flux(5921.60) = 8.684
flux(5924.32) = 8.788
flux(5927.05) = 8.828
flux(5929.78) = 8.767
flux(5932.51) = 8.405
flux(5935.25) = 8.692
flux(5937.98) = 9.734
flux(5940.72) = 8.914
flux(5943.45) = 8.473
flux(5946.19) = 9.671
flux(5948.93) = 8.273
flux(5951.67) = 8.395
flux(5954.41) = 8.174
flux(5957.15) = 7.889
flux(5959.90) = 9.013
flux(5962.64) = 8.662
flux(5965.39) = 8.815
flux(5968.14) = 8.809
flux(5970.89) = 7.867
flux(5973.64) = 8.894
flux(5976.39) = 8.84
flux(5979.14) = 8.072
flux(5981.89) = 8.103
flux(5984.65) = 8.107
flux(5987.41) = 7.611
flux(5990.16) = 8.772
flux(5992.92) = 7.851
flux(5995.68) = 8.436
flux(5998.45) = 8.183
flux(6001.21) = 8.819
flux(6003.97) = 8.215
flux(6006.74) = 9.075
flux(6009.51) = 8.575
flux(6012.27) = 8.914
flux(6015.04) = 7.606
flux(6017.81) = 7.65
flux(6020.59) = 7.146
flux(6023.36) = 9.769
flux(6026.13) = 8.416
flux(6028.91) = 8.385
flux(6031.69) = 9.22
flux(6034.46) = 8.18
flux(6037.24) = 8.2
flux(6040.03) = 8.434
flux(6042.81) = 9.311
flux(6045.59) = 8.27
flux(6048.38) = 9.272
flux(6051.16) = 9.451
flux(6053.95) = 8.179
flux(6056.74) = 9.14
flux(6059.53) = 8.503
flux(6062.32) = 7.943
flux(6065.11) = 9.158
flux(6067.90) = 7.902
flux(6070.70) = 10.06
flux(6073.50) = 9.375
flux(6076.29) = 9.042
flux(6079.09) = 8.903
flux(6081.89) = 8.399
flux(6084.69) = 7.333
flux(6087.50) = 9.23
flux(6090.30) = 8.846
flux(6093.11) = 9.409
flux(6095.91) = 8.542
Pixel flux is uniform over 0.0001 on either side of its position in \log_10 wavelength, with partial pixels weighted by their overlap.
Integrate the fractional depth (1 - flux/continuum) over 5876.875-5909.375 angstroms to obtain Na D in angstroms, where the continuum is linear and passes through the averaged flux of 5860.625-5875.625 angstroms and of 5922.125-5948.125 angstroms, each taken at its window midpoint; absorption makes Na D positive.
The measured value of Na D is 4.8 angstroms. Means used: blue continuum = 8.74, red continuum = 8.9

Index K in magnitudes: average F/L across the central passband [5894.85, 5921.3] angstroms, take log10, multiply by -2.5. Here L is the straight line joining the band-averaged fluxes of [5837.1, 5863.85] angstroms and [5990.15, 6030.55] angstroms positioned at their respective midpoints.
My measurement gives 0.06 mag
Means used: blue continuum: 8.43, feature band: 7.97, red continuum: 8.38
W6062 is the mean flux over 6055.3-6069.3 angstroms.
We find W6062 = 8.53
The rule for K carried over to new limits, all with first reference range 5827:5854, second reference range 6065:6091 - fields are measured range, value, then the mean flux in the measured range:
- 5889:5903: 0.28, 6.68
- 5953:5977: 0.02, 8.54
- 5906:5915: 0.06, 8.21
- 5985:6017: 0.05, 8.35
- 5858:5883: 0.00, 8.62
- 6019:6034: 0.03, 8.55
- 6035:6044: 0.02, 8.58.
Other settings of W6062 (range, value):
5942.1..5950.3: 8.8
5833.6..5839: 8.86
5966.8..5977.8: 8.6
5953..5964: 8.44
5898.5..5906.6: 7.93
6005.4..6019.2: 8.36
